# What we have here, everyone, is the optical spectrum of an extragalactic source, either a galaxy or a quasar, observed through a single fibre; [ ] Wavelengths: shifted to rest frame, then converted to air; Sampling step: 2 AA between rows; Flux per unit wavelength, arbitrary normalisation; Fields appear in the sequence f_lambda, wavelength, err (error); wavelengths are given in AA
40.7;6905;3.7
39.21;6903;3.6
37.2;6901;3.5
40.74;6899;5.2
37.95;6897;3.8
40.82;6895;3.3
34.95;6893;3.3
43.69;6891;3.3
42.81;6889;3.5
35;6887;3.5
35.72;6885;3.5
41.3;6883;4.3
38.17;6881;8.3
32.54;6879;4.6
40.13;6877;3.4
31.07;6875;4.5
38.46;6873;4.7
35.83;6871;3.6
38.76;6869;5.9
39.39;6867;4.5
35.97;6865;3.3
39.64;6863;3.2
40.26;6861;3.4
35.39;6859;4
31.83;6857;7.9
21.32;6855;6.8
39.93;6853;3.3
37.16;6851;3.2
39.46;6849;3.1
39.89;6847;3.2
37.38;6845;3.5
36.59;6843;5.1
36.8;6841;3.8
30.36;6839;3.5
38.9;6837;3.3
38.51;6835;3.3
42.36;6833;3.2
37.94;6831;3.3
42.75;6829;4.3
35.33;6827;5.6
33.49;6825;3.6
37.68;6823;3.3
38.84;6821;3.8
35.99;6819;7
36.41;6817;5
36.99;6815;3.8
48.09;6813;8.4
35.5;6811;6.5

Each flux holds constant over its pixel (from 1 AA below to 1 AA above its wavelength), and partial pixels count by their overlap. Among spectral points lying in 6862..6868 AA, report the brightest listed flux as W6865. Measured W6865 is 39.64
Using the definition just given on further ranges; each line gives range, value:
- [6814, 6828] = 38.84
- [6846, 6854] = 39.93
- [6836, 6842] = 38.9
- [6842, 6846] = 37.38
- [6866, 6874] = 39.39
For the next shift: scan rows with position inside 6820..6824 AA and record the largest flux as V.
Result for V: 38.84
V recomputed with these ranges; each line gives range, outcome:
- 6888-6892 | 43.69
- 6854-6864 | 40.26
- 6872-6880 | 40.13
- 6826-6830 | 42.75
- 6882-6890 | 42.81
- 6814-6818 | 36.99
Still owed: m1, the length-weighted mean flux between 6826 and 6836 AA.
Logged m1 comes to 39.4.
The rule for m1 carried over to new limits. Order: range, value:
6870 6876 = 35.1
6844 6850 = 38.9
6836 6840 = 34.6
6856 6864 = 36.8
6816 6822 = 37.1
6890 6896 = 39.8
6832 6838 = 39.9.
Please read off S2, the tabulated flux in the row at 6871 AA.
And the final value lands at 35.83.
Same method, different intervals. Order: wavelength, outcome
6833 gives 42.36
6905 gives 40.7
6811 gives 35.5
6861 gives 40.26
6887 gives 35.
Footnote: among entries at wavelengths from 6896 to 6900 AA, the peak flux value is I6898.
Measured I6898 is 40.74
